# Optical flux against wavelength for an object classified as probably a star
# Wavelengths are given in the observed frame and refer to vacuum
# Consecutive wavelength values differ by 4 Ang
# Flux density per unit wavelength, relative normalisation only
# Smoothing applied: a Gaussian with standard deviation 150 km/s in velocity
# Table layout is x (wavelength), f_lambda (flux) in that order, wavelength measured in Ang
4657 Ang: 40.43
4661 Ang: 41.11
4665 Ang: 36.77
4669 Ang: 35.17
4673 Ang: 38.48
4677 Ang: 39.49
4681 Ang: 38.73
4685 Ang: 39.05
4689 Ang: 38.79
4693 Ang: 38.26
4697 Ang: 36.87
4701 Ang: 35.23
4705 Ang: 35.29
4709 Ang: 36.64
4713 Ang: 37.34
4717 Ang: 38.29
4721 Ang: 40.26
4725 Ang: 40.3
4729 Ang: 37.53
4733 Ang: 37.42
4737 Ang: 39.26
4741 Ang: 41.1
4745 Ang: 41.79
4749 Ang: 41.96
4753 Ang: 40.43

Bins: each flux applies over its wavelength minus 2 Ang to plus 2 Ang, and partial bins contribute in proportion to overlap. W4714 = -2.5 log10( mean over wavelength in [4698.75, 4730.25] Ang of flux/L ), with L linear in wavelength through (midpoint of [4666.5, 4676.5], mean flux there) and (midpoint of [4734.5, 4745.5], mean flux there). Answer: 0.05 mag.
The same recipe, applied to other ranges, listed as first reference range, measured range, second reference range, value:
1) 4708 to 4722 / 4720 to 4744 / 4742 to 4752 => 0.016 mag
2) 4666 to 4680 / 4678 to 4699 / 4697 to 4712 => -0.044 mag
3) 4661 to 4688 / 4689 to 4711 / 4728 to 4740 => 0.047 mag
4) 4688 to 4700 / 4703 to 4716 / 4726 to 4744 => 0.048 mag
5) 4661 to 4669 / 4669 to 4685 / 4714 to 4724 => -0.017 mag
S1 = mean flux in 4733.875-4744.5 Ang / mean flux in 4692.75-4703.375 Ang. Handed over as 1.1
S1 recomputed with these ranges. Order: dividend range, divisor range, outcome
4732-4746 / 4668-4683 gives 1.05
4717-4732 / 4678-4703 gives 1.03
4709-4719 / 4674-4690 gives 0.96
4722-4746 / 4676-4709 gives 1.05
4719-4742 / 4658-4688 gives 1.02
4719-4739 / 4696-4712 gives 1.08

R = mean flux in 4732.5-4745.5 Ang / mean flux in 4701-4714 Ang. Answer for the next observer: 1.10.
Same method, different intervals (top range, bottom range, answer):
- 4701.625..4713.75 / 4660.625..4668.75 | 0.96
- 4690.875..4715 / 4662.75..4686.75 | 0.96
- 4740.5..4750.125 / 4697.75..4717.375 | 1.14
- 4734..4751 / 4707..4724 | 1.07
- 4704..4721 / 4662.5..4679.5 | 0.99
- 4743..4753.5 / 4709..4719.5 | 1.10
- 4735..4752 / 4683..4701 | 1.08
